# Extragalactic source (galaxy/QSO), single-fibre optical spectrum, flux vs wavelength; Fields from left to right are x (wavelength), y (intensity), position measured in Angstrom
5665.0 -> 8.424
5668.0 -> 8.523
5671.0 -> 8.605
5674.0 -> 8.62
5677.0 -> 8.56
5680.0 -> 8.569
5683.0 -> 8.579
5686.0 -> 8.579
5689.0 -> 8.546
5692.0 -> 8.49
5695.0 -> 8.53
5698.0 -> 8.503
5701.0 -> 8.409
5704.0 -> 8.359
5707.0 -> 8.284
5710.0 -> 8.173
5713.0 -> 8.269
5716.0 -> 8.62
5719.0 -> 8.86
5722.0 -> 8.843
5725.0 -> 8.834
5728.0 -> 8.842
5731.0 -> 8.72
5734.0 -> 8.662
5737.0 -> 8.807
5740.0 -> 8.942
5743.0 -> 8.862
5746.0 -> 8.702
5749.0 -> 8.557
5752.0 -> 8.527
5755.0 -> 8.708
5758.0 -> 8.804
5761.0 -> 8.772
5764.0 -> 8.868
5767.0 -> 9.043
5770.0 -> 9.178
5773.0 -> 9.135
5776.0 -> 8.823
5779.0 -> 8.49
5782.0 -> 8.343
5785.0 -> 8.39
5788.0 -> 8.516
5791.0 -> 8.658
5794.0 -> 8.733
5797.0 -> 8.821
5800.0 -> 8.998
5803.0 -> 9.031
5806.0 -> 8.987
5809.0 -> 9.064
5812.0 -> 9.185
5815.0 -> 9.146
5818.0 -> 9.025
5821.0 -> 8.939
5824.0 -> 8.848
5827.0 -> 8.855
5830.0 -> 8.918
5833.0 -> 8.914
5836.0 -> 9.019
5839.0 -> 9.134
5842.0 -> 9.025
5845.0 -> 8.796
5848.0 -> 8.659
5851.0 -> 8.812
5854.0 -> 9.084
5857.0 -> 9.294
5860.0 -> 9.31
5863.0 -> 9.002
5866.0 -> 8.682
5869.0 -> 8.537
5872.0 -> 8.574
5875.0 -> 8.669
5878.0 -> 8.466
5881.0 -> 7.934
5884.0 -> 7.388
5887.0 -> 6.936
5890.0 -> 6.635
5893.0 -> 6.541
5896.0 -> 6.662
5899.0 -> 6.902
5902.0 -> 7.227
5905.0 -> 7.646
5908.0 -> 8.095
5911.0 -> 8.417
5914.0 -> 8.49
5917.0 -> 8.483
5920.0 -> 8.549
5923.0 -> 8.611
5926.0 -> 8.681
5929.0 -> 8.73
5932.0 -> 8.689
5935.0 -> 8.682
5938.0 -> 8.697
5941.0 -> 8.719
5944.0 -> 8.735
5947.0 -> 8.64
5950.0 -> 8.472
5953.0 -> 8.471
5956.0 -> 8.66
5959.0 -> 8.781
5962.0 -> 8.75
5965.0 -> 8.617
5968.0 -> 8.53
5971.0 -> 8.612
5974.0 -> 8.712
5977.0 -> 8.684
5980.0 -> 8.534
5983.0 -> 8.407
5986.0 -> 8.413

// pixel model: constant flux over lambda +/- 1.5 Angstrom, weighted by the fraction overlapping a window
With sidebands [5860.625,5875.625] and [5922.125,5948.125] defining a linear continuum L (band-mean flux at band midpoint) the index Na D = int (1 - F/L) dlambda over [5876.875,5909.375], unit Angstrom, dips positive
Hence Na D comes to 5.3 Angstrom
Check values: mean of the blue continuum 8.73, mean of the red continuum 8.69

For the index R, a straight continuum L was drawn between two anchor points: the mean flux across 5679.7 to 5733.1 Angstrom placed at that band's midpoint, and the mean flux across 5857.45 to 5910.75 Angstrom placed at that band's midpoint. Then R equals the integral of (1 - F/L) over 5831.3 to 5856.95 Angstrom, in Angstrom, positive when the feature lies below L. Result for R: -2.94 Angstrom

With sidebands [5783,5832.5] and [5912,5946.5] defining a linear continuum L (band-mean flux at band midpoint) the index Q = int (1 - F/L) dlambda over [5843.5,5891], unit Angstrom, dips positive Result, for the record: 1.7 Angstrom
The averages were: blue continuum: 8.88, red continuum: 8.64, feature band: 8.44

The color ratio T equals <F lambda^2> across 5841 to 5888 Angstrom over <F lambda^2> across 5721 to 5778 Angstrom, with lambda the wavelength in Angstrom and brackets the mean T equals 1.0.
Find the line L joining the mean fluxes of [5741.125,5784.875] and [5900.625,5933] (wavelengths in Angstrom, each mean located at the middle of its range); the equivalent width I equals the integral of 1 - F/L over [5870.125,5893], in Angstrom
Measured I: 1.9 Angstrom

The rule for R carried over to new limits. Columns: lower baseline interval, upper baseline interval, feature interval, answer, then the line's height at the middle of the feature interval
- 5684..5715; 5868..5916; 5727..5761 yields -2.0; 8.25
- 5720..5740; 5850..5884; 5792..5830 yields -1.0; 8.74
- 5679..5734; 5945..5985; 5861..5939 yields 4.7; 8.59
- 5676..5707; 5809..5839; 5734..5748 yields -0.2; 8.69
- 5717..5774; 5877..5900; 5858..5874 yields -3.0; 7.42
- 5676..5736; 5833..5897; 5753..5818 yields -2.9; 8.47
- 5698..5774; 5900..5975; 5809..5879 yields -2.6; 8.59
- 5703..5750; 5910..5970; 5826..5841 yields -0.6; 8.64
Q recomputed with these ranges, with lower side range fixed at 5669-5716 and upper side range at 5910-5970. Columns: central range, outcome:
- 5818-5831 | -0.5 Angstrom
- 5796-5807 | -0.5 Angstrom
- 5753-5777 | -1.1 Angstrom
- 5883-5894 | 2.2 Angstrom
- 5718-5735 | -0.6 Angstrom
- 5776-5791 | 0.1 Angstrom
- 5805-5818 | -0.8 Angstrom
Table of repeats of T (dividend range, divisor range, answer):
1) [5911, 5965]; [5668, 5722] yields 1.10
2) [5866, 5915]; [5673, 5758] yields 0.95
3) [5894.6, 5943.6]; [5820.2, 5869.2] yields 0.94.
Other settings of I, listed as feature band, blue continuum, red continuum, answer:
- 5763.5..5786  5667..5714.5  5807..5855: -0.06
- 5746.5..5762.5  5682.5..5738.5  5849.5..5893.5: -0.33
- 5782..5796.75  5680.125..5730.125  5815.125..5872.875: 0.35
